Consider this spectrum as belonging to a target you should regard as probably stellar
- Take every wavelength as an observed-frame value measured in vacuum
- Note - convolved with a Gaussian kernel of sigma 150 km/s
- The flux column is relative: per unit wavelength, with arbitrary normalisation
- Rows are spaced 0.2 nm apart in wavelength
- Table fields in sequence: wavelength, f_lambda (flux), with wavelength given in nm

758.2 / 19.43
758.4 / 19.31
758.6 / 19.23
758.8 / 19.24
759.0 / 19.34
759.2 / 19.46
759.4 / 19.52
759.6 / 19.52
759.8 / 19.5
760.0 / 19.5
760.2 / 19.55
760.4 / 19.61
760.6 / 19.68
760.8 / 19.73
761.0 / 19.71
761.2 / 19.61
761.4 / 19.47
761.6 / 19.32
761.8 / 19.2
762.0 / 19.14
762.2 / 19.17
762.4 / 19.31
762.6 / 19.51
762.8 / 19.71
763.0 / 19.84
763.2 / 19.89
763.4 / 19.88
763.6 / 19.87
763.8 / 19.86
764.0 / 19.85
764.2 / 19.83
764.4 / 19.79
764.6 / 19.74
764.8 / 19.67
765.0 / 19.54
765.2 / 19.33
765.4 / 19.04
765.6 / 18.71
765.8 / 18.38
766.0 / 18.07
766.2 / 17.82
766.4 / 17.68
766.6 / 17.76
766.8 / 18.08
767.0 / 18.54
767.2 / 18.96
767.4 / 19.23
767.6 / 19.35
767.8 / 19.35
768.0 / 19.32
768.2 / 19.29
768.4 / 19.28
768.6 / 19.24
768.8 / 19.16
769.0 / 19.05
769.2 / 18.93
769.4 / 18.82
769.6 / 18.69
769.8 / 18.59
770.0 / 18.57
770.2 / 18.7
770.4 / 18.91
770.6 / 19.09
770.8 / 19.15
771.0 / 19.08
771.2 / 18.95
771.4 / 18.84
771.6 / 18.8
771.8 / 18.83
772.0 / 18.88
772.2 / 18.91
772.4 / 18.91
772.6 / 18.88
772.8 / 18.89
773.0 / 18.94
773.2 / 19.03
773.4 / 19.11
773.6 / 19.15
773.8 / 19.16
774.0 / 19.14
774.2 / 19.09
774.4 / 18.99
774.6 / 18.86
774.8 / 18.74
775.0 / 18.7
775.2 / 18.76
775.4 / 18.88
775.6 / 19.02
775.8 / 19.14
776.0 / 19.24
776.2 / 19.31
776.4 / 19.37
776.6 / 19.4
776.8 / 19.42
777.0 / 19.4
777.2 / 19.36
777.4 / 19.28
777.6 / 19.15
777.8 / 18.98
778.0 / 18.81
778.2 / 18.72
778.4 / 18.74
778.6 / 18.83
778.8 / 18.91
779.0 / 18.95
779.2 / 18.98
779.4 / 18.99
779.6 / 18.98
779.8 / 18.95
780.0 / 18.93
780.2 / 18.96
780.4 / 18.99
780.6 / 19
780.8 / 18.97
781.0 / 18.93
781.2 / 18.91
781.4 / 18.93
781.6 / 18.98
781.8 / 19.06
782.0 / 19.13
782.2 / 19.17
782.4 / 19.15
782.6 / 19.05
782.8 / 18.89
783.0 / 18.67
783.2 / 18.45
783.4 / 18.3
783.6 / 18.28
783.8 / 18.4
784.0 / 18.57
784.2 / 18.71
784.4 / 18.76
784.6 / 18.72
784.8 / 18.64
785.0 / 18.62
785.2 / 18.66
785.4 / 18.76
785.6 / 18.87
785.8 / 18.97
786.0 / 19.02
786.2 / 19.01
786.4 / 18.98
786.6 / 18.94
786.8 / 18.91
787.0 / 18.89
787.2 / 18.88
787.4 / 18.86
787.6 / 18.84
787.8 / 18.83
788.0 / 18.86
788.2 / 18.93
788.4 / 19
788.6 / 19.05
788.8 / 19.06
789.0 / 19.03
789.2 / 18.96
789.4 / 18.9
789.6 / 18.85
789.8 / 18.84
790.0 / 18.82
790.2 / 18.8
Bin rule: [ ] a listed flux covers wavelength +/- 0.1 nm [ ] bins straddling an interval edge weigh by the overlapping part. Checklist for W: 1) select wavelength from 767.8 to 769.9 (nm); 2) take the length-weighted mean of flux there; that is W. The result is 19.1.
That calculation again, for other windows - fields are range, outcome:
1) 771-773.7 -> 18.9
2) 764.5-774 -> 18.9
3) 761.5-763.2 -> 19.4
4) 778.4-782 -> 19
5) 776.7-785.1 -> 18.9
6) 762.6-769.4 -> 19.2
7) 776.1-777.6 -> 19.3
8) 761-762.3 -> 19.3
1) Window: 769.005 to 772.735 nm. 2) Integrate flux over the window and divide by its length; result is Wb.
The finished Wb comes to 18.9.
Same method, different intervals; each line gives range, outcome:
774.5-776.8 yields 19.1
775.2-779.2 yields 19.1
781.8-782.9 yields 19.1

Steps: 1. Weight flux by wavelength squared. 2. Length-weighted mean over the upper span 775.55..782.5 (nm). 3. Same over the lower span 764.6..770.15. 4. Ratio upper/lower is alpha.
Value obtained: 1.04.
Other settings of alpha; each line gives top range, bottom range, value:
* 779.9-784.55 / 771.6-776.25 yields 1.01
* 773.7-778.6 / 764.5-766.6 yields 1.05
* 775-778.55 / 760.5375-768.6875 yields 1.02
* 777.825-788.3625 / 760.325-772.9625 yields 1.03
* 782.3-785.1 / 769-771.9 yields 1.02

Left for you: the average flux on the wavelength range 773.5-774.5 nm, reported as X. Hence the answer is 19.1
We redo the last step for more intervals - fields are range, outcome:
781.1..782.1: 19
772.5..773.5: 19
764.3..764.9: 19.7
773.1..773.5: 19.1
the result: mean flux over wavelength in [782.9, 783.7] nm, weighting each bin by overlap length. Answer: 18.4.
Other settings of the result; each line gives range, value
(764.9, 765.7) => 19.2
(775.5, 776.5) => 19.2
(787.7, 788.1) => 18.8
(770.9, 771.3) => 19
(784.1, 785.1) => 18.7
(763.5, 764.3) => 19.9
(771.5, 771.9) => 18.8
